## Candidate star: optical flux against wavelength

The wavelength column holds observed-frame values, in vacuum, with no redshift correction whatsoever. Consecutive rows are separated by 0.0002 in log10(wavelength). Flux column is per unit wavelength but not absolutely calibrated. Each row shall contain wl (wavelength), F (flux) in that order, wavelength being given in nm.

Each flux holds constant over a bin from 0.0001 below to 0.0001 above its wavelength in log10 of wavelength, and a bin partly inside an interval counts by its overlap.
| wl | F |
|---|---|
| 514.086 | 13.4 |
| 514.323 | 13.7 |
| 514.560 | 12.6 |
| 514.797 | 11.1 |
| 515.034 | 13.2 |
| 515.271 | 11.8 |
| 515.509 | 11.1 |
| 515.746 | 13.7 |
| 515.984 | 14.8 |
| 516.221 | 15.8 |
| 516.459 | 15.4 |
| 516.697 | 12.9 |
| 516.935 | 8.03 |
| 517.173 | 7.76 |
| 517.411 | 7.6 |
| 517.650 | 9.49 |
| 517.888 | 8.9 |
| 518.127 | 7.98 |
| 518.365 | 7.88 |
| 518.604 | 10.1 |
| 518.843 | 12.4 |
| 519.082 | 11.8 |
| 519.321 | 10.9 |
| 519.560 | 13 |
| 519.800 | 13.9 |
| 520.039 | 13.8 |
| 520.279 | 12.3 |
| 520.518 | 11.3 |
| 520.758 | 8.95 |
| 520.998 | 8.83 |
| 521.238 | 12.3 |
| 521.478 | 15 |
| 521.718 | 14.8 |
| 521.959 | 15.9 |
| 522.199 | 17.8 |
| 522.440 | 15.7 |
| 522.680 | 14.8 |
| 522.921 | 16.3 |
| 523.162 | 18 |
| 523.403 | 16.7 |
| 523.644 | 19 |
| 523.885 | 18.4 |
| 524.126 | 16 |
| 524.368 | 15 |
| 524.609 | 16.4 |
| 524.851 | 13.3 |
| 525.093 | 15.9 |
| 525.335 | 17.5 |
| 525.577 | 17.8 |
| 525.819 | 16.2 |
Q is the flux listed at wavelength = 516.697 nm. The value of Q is 12.9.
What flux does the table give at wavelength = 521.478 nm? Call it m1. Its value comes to 15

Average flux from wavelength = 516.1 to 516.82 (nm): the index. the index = 14.7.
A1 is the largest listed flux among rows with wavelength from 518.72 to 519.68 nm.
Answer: 13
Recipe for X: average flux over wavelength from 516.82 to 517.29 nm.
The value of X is 7.9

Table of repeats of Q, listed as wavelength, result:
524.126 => 16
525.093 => 15.9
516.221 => 15.8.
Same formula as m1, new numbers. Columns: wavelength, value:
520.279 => 12.3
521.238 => 12.3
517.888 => 8.9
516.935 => 8.03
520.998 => 8.83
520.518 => 11.3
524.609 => 16.4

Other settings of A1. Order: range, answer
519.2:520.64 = 13.9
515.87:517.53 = 15.8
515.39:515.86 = 13.7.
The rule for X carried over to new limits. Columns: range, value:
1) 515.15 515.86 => 12.2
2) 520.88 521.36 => 10.6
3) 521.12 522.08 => 14.5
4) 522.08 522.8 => 16.1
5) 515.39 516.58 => 14.2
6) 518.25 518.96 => 10.1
